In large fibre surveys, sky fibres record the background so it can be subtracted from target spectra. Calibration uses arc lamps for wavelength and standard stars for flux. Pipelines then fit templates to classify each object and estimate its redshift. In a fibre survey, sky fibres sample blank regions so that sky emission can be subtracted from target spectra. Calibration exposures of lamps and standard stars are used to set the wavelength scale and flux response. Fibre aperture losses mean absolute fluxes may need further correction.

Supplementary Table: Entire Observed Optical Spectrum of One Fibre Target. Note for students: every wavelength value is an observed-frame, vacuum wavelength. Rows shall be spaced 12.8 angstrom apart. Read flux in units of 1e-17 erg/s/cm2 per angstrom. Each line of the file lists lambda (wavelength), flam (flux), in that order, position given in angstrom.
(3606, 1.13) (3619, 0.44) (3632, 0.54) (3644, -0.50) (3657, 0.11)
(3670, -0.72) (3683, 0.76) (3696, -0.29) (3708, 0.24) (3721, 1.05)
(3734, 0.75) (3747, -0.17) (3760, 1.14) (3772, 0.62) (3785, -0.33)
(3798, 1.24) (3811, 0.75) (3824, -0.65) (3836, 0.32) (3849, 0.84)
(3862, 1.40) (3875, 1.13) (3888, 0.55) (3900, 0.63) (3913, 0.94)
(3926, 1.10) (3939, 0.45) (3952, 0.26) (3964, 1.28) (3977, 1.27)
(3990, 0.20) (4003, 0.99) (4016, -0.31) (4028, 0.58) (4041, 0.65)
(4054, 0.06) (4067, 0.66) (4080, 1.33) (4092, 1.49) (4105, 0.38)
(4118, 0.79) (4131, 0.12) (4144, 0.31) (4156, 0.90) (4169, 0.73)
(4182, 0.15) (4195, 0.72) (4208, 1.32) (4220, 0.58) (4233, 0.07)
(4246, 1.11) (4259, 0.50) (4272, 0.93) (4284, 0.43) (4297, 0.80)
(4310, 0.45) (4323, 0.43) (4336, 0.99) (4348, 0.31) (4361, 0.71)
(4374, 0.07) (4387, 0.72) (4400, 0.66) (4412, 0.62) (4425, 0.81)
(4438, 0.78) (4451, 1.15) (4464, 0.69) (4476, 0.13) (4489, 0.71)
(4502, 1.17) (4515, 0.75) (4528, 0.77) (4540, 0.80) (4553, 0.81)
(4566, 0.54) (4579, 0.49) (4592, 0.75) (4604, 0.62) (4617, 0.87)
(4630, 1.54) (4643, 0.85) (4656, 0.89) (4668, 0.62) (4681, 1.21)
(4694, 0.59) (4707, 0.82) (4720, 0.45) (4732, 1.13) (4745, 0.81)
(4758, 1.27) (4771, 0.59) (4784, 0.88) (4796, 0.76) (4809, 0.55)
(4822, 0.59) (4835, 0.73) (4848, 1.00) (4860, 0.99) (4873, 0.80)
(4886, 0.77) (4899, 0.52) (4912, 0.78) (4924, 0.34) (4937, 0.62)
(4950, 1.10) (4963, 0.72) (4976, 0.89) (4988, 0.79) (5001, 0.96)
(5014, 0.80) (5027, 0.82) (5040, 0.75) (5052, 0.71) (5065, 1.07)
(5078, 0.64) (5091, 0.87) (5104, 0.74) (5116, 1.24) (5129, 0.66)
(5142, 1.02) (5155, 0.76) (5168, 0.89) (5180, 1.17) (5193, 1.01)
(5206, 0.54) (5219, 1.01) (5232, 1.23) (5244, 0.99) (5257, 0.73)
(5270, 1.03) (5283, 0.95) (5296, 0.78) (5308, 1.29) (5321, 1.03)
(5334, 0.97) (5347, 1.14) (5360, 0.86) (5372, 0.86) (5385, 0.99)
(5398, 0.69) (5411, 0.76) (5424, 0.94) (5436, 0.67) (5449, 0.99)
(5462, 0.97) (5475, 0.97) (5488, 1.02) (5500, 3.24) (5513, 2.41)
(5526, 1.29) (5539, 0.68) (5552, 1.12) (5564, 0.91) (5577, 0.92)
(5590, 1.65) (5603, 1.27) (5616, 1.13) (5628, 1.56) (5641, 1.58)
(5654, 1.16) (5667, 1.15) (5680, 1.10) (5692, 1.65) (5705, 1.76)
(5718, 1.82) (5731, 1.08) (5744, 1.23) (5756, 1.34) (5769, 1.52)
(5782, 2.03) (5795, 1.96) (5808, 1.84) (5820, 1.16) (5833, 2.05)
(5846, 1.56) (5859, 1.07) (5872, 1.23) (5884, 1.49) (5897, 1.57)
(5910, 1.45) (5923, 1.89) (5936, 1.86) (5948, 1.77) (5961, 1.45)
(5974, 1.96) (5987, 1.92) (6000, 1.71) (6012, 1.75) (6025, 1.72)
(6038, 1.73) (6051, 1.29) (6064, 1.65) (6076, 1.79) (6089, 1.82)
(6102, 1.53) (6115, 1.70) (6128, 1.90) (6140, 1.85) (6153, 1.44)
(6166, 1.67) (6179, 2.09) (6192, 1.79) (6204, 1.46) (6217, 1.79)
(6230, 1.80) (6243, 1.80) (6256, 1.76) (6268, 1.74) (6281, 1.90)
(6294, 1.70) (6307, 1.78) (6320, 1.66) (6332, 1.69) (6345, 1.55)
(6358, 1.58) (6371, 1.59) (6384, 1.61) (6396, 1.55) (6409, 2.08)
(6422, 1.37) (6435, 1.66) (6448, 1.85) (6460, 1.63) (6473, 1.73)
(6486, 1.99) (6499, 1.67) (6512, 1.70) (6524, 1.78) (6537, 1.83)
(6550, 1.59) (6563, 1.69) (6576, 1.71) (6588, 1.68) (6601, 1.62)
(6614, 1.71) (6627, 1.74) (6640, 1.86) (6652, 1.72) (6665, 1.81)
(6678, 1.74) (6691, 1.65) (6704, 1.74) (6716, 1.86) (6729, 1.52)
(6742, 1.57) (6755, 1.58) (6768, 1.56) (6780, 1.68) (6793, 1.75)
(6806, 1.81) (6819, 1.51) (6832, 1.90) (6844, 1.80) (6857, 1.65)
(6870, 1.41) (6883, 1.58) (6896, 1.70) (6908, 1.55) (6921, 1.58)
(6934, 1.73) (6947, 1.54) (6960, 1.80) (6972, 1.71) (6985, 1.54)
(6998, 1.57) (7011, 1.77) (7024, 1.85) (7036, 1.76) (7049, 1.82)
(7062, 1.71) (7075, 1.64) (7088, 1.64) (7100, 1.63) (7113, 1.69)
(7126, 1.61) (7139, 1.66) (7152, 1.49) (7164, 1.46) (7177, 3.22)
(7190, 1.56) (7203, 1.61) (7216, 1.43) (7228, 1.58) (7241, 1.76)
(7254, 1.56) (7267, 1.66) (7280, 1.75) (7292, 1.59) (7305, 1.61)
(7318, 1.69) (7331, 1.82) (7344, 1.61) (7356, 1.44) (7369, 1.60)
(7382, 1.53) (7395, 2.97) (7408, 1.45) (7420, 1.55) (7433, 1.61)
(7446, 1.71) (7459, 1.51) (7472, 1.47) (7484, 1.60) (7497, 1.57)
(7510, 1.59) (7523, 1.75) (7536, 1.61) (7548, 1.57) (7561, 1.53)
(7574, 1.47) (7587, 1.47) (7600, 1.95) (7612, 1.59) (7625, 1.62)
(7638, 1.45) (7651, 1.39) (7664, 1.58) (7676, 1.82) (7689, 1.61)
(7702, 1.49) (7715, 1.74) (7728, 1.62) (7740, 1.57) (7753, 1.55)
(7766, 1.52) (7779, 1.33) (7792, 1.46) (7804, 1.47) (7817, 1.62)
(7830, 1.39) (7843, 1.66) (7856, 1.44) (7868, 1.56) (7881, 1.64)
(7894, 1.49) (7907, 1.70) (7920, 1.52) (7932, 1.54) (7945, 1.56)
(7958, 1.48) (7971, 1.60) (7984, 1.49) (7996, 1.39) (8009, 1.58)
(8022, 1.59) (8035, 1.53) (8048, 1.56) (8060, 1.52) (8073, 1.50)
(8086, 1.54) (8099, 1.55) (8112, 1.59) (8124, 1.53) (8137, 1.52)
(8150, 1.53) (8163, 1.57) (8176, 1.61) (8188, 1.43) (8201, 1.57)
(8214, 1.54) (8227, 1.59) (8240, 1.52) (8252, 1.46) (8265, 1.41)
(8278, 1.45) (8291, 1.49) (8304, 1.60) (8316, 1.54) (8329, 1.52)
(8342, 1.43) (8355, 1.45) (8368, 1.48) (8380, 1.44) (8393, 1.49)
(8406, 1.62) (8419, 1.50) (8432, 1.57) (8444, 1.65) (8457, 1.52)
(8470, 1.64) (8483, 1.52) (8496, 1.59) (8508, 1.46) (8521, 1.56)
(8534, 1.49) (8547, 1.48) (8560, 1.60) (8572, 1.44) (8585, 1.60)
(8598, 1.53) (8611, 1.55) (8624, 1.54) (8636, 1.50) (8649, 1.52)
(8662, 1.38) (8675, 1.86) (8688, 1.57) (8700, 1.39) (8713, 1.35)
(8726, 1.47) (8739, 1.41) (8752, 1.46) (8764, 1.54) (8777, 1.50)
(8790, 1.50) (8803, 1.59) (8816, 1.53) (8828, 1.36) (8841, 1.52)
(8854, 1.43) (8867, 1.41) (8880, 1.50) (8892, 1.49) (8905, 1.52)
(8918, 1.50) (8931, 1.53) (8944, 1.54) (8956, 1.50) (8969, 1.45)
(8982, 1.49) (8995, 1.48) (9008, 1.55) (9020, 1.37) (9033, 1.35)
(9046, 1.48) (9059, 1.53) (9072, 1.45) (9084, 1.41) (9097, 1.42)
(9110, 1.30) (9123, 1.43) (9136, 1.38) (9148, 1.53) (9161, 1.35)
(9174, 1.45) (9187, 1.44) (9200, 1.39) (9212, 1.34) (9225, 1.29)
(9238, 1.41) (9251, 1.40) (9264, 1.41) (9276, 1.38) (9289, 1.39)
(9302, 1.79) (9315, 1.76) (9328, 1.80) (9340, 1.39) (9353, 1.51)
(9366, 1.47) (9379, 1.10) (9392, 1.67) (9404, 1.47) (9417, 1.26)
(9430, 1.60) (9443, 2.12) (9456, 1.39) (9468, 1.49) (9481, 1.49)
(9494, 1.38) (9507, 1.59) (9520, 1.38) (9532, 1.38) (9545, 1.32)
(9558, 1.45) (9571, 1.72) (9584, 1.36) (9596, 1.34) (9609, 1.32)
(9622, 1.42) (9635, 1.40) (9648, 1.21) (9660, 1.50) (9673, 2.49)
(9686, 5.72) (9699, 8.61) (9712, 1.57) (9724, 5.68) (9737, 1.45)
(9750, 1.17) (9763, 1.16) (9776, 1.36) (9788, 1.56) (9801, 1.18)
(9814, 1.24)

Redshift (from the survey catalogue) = 0.48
